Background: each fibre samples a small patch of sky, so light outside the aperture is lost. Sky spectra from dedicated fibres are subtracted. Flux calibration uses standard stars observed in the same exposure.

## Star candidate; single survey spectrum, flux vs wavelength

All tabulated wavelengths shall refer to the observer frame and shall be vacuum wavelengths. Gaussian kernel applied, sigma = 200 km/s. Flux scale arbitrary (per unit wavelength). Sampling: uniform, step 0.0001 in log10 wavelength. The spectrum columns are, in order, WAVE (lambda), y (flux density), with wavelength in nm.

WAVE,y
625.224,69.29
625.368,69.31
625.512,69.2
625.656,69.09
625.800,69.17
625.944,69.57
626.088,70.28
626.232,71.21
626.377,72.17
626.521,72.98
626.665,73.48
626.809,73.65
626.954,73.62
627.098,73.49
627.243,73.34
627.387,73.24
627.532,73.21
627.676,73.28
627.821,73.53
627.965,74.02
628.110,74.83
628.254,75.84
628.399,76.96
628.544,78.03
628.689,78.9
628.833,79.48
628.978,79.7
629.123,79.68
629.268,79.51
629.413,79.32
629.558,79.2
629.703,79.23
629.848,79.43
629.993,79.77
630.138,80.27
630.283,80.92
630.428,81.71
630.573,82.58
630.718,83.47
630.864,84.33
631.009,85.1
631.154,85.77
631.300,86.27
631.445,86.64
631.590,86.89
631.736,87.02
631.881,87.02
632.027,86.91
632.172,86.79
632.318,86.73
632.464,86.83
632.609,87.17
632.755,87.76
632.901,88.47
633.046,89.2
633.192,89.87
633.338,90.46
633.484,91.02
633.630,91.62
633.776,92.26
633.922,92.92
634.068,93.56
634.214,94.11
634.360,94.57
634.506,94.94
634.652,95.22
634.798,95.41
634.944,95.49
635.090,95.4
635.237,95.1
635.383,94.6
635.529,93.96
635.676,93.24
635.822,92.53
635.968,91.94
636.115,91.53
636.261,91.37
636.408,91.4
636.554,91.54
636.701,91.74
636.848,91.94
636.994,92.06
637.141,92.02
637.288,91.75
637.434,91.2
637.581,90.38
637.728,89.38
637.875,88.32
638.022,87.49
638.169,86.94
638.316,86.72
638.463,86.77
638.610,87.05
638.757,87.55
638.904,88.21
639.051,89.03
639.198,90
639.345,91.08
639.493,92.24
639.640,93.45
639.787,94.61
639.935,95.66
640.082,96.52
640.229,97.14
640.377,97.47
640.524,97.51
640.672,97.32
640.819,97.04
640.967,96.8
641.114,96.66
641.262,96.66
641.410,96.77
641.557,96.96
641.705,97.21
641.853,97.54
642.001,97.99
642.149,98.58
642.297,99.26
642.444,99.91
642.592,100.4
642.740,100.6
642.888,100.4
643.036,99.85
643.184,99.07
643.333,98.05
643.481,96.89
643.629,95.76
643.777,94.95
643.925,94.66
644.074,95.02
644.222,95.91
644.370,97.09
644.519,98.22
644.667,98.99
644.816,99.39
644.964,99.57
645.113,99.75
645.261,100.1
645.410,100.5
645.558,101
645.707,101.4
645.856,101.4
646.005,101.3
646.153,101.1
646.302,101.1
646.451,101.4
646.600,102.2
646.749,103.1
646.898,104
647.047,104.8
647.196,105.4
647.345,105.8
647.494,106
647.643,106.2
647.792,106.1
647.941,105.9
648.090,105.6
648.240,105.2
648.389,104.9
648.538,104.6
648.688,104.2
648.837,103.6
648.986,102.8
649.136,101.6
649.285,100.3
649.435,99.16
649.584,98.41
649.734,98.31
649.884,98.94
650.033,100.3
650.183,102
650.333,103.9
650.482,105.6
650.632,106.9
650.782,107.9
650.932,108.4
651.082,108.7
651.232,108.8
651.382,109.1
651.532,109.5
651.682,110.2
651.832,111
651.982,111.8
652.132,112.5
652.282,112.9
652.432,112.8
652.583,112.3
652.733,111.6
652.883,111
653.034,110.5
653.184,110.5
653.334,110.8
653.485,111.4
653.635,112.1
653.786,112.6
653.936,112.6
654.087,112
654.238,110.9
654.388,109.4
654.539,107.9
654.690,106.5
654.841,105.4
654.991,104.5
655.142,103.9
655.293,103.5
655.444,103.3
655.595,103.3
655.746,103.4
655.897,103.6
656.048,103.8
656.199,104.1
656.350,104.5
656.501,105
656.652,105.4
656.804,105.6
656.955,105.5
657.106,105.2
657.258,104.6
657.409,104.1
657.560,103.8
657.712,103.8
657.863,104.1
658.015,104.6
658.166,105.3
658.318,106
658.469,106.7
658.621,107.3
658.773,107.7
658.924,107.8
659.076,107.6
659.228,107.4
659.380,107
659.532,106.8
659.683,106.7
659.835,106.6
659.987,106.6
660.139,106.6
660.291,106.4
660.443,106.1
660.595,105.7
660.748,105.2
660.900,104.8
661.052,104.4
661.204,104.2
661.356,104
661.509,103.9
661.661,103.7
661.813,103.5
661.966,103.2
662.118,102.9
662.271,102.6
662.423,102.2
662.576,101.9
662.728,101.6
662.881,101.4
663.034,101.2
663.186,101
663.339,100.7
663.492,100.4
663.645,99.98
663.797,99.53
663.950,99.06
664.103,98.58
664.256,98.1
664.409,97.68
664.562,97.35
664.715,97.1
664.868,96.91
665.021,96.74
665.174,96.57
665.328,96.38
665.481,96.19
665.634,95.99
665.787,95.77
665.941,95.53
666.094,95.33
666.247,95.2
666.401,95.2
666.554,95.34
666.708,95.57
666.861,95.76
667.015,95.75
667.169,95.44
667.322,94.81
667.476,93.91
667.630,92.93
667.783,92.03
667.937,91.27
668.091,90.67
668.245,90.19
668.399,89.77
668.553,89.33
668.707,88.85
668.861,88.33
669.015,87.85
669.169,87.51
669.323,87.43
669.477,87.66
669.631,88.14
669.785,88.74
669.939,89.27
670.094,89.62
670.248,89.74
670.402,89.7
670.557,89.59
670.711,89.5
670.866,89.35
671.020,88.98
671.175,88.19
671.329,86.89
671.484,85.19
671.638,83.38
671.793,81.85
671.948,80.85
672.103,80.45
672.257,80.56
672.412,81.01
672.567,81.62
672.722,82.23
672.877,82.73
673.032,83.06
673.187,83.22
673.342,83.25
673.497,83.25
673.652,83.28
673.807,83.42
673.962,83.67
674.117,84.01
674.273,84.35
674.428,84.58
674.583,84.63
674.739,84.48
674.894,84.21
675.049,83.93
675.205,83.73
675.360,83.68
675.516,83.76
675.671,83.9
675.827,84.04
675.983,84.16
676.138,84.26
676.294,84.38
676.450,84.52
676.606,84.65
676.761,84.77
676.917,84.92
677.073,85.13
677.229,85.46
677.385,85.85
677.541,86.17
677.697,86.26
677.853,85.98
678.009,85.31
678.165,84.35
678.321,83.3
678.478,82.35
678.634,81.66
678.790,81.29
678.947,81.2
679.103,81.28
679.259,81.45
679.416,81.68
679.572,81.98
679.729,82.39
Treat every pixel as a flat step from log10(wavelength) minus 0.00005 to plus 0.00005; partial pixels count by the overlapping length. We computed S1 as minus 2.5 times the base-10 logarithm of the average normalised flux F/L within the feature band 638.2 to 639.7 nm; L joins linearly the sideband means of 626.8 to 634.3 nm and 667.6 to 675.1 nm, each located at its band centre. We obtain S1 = -0.07 mag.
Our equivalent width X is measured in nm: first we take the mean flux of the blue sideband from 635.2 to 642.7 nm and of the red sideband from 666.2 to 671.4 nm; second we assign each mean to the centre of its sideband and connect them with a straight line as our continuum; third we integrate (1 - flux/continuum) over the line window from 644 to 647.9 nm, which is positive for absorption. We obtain -0.37 nm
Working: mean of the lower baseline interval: 93.4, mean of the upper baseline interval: 90.8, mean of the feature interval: 101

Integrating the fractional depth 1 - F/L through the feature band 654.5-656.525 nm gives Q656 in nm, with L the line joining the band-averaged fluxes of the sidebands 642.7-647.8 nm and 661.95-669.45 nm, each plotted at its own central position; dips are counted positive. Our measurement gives -0.13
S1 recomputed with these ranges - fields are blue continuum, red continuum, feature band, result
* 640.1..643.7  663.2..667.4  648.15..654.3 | -0.104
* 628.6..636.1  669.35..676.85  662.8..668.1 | -0.135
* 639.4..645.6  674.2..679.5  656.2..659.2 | -0.154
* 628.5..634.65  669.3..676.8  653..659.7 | -0.243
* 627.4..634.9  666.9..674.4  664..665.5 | -0.124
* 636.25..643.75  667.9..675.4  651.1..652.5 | -0.214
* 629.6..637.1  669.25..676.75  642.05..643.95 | -0.121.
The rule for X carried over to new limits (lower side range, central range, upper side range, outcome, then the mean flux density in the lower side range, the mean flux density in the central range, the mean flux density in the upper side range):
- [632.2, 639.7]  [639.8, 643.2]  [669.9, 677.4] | -0.294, 91.1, 97.9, 84.7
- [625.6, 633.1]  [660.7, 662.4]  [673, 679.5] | -0.439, 79.4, 104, 83.9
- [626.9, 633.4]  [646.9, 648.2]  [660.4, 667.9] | -0.217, 81.5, 106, 99.1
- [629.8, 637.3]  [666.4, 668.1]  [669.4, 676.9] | -0.170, 89.5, 94.1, 84.9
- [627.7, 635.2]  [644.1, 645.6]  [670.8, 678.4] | -0.246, 85.3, 98.9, 84.2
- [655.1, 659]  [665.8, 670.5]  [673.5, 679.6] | 0.068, 105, 91.6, 83.9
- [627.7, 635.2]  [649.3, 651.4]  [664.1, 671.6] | -0.350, 85.3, 104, 92.3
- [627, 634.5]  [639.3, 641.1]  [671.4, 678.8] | -0.266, 83.3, 95.7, 83.7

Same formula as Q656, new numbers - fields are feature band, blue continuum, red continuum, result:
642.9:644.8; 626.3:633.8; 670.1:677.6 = -0.34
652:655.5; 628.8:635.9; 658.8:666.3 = -0.43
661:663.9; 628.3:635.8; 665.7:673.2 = -0.44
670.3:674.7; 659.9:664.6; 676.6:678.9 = 0.30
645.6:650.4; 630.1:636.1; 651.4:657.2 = -0.01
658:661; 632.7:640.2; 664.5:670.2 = -0.45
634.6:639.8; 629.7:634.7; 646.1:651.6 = 0.06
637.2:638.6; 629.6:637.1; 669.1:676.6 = 0.00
